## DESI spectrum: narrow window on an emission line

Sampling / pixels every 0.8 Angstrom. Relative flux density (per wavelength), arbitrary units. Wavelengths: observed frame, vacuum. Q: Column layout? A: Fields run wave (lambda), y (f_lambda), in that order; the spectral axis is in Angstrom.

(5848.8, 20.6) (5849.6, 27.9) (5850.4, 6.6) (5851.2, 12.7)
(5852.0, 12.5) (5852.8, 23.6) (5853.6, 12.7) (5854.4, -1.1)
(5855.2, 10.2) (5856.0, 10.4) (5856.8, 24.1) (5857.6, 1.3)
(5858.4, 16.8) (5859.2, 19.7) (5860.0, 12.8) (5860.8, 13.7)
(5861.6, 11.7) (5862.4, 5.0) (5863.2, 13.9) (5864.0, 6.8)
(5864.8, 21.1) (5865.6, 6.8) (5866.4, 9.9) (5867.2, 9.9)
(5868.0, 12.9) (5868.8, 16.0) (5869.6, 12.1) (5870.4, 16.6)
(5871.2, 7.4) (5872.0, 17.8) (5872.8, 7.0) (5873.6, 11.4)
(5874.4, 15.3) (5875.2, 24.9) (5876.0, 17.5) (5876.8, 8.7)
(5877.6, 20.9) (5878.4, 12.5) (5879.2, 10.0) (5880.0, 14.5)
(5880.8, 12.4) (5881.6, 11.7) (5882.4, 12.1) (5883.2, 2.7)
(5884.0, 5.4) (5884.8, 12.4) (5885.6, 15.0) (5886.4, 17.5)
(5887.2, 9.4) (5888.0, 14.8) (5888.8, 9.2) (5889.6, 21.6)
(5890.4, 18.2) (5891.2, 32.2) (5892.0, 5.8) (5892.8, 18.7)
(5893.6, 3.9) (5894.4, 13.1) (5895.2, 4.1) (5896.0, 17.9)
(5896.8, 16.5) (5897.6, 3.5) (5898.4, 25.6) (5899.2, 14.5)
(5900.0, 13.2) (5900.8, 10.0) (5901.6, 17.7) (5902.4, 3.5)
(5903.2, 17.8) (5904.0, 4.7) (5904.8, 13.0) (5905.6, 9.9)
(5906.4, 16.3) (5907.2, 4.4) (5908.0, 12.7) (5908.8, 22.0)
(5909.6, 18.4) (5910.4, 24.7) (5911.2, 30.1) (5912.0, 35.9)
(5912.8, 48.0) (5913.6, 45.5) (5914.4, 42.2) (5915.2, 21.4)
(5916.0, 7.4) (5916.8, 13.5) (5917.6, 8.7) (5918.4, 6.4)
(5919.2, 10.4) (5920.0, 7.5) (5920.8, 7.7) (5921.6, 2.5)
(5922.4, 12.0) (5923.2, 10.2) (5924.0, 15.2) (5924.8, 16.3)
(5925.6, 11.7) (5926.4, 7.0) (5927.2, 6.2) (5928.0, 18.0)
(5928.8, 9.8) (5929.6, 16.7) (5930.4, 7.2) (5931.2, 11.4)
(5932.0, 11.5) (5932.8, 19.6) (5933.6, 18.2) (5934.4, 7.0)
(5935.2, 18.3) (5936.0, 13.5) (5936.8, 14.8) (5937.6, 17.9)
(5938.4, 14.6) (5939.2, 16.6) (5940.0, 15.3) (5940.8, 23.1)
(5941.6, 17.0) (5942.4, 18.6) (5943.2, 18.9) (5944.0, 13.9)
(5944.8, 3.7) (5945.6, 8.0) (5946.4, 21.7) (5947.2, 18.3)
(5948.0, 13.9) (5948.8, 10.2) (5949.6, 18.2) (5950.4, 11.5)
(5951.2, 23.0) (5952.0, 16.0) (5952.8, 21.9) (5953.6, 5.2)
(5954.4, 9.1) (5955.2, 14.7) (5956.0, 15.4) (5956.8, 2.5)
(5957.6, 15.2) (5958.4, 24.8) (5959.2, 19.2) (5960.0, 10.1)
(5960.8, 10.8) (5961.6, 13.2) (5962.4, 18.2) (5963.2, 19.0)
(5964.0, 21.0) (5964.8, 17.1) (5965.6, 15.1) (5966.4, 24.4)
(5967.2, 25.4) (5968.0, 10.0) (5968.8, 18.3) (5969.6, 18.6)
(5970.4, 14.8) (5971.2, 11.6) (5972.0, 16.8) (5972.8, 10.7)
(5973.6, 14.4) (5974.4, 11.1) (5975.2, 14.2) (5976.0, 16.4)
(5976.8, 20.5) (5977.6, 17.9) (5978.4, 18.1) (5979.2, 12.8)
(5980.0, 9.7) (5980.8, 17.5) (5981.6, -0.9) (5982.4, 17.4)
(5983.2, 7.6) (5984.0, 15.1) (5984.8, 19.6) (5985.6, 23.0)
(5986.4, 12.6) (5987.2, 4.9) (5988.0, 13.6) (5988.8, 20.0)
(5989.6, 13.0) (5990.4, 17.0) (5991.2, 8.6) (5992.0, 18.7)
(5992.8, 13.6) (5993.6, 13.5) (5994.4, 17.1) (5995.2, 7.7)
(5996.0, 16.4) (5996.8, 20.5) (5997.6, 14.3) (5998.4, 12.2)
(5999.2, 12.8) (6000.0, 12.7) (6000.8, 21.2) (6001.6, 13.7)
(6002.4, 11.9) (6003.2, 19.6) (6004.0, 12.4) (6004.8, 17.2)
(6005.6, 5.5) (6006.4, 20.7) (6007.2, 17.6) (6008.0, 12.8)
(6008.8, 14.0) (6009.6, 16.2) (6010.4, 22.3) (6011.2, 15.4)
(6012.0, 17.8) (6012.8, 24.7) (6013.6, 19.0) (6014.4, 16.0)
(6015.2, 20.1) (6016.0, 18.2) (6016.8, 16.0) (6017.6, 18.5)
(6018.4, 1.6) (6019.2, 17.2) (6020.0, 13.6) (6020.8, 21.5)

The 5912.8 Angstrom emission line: H-beta 4861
